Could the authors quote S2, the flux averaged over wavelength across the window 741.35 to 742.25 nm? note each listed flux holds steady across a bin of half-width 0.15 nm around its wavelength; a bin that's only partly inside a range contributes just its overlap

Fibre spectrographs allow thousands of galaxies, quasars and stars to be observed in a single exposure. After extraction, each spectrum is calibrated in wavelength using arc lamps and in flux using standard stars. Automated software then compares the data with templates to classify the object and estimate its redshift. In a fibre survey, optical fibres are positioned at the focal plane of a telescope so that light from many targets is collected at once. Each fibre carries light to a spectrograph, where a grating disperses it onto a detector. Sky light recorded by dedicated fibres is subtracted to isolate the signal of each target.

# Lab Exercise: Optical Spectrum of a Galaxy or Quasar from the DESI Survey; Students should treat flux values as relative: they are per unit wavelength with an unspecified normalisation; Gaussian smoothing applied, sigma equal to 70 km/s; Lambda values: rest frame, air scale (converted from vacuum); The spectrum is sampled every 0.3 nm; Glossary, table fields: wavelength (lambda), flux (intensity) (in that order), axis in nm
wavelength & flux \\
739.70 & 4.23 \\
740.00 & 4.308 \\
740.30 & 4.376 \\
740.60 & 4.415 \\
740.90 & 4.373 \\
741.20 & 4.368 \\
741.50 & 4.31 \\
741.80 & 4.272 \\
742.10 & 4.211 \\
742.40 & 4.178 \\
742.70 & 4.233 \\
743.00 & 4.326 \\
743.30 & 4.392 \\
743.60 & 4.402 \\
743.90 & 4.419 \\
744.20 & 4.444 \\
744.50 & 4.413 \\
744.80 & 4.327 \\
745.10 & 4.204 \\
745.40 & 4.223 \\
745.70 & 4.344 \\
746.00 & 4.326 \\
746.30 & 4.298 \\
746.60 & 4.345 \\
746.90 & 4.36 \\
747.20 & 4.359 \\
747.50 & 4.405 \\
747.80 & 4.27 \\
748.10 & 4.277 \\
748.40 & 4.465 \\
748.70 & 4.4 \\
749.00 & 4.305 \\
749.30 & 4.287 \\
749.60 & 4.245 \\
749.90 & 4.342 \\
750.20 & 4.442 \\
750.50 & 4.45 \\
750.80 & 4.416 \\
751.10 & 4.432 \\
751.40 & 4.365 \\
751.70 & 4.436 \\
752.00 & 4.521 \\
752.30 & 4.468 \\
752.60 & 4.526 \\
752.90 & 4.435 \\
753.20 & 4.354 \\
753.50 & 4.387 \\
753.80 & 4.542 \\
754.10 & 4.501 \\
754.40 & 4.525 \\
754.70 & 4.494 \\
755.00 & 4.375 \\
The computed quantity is 4.26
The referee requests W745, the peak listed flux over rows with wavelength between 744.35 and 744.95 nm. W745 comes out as 4.413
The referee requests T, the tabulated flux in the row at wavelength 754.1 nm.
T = 4.501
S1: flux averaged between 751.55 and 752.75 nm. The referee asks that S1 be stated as 4.49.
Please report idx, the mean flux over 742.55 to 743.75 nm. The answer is 4.34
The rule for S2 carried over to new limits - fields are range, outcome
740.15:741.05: 4.39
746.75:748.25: 4.33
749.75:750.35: 4.39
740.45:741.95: 4.35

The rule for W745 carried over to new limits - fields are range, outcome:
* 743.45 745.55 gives 4.444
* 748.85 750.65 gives 4.45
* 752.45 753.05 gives 4.526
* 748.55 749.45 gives 4.4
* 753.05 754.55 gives 4.542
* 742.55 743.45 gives 4.392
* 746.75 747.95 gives 4.405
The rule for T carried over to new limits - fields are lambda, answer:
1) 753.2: 4.354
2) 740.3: 4.376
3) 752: 4.521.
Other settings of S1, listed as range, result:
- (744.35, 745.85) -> 4.3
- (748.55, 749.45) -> 4.33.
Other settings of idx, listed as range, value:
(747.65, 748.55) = 4.34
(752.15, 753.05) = 4.48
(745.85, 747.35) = 4.34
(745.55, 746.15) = 4.34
